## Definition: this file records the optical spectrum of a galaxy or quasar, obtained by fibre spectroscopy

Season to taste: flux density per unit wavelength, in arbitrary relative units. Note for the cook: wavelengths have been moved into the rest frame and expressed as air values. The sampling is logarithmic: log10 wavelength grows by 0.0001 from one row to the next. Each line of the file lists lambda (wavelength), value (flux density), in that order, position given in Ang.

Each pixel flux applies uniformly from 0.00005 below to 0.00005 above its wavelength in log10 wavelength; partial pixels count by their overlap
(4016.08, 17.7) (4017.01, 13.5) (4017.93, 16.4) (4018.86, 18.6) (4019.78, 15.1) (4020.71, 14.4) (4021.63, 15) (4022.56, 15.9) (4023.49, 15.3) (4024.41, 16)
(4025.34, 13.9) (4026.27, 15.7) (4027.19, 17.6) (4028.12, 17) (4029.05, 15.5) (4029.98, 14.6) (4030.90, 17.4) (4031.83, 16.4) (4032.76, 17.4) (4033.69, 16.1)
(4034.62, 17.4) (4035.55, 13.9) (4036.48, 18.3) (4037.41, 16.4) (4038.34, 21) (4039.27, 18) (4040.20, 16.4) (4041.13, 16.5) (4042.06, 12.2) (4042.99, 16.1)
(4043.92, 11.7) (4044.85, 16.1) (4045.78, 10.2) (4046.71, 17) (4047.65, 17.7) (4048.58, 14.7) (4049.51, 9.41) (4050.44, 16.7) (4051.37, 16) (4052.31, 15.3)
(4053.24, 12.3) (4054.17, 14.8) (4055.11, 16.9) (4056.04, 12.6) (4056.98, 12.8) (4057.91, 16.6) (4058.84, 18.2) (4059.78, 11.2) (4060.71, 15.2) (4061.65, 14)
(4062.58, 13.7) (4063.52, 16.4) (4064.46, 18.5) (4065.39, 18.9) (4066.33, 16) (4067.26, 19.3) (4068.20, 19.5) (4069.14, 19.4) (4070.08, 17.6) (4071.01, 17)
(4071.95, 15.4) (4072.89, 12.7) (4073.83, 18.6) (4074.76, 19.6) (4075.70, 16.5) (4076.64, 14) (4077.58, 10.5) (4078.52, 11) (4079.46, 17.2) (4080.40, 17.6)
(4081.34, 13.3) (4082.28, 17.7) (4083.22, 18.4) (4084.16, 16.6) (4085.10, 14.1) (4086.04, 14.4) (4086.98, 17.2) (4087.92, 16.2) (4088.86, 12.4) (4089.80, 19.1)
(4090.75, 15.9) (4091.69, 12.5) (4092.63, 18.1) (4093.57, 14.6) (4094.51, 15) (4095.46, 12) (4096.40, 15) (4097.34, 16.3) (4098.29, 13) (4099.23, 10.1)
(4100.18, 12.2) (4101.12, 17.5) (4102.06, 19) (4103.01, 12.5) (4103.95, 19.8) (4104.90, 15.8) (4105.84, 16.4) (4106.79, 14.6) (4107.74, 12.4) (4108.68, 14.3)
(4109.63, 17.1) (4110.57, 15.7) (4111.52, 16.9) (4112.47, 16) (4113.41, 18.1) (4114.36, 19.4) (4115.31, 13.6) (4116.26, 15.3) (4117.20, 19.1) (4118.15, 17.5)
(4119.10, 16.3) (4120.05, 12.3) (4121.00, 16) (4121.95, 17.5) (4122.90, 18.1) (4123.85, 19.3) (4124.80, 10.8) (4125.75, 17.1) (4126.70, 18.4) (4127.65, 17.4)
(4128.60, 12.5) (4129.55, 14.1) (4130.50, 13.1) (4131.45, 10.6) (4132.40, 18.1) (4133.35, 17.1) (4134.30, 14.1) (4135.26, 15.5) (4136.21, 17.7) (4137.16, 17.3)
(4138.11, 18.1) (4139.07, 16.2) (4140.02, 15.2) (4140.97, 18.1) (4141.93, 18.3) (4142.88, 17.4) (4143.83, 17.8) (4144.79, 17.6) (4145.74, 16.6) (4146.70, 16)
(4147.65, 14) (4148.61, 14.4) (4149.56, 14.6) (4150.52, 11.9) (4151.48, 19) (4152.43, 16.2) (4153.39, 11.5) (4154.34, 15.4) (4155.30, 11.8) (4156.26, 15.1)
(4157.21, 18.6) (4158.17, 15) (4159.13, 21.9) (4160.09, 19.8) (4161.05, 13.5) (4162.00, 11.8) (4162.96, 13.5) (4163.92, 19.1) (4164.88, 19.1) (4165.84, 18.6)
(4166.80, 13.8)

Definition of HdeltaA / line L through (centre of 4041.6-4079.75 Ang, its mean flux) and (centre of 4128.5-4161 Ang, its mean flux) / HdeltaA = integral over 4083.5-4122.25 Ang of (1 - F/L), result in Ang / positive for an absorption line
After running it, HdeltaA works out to 0.2 Ang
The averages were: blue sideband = 15.3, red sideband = 15.9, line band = 15.6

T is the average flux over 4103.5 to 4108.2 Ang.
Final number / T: 15.8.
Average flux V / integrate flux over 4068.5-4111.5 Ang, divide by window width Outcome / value 15.5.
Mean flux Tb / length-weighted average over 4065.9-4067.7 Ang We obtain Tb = 17.7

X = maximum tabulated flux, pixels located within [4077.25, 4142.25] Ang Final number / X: 19.8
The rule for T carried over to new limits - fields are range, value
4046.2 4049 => 16.4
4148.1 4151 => 13.6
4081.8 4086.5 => 16.2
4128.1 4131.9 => 12.6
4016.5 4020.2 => 15.9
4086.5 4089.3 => 15.3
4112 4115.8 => 16.8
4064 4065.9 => 18.7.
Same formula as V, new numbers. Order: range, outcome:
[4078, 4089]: 15.6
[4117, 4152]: 16.1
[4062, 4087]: 16.3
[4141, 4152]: 16.2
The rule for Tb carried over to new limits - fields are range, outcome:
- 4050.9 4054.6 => 14.6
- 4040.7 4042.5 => 14.3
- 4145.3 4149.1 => 15.2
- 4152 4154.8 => 14.3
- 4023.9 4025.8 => 15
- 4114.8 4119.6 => 16.4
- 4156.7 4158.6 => 16.9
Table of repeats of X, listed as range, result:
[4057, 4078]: 19.6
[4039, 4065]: 18.5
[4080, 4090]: 19.1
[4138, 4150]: 18.3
